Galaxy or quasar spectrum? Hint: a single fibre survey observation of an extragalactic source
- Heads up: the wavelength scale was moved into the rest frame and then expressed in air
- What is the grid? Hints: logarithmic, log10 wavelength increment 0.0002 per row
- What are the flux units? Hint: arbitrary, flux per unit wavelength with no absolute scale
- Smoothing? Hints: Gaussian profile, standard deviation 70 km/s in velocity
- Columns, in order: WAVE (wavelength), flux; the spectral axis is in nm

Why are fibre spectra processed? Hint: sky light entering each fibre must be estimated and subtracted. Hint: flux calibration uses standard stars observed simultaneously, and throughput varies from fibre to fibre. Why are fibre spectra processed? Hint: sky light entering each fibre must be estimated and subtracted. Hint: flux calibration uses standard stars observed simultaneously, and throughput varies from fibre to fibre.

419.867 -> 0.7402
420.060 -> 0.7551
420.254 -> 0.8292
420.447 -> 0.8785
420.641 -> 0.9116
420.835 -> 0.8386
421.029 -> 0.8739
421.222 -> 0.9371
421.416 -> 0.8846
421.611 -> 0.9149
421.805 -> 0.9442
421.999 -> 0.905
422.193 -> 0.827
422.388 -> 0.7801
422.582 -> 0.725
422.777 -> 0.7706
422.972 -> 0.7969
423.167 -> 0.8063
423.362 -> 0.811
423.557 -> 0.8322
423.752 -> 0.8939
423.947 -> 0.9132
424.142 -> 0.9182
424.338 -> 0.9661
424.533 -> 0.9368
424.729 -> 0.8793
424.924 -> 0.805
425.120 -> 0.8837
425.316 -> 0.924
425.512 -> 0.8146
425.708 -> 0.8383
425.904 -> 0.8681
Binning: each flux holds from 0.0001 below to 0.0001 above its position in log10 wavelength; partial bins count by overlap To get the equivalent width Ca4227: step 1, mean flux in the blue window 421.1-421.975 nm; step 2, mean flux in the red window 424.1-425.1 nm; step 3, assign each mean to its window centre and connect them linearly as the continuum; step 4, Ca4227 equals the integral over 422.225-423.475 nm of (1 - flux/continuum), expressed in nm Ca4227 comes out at 0.17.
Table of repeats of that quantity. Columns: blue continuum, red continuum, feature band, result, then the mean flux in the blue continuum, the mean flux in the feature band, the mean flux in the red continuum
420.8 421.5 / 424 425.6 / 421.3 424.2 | 0.137 nm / 0.889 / 0.848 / 0.892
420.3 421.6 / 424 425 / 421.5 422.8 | 0.073 nm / 0.887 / 0.842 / 0.904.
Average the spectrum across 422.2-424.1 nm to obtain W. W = 0.818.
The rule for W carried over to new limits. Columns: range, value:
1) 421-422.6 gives 0.873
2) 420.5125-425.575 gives 0.865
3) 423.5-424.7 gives 0.911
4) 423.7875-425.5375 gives 0.897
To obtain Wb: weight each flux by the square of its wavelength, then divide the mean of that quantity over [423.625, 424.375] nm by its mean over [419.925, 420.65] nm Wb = 1.12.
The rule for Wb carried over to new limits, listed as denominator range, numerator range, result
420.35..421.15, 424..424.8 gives 1.07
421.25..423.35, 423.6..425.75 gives 1.07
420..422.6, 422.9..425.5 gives 1.03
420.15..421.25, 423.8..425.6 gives 1.04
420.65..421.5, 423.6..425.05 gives 1.03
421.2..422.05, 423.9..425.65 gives 0.99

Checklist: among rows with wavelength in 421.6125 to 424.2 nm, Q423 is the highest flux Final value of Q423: 0.9442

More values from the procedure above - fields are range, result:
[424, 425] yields 0.9661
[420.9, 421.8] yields 0.9371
